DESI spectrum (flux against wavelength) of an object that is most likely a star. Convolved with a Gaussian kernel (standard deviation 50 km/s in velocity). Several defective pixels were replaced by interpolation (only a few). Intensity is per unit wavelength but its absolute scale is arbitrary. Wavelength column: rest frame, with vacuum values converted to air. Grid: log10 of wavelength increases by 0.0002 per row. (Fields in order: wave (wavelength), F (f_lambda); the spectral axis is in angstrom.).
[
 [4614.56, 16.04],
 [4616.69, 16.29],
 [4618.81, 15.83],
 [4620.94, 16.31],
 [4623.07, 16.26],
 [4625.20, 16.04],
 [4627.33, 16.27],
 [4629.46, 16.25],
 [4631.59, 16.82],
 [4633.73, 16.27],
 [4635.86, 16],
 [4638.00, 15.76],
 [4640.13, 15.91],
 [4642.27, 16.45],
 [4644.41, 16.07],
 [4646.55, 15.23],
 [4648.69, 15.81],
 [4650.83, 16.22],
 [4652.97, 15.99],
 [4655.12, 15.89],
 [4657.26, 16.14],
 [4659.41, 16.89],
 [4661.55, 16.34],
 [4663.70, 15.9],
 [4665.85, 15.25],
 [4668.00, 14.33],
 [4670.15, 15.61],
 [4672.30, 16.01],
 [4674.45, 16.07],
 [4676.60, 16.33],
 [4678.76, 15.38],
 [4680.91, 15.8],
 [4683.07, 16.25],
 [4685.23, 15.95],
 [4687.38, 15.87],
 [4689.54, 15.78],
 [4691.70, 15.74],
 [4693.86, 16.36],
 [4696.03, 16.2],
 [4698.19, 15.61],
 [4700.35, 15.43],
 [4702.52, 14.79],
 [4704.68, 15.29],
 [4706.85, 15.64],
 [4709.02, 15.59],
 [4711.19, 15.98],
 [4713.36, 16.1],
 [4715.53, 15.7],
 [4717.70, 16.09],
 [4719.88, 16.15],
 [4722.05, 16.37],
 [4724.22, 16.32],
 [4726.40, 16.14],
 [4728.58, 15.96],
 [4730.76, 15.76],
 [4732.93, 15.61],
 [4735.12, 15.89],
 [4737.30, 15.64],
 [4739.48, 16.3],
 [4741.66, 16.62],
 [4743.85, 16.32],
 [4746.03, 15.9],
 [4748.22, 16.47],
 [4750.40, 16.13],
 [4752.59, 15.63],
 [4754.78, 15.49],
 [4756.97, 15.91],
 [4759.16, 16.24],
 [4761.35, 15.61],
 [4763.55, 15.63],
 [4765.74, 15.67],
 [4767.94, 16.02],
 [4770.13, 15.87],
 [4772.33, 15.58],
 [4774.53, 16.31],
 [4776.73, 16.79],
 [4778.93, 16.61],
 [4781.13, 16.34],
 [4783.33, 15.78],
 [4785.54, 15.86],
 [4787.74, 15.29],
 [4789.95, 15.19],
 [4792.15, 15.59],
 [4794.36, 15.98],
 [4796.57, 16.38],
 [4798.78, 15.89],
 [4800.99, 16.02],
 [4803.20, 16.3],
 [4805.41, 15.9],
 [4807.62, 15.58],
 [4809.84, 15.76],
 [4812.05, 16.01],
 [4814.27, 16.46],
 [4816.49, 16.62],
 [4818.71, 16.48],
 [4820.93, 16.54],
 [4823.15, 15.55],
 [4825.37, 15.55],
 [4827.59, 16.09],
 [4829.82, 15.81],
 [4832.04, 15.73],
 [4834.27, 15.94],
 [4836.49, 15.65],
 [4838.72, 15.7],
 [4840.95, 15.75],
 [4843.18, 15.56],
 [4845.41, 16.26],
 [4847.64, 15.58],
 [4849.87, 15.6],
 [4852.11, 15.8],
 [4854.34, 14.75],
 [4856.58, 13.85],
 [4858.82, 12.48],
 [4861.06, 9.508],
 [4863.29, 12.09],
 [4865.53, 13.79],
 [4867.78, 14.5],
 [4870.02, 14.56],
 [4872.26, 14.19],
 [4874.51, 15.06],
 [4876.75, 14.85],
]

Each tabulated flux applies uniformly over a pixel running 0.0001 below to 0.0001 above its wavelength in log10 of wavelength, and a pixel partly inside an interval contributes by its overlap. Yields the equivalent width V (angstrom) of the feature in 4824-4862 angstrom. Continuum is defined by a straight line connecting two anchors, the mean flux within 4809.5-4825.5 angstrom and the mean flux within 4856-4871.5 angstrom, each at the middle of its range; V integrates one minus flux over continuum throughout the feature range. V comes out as -1.7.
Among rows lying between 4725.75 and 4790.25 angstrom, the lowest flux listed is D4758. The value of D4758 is 15.19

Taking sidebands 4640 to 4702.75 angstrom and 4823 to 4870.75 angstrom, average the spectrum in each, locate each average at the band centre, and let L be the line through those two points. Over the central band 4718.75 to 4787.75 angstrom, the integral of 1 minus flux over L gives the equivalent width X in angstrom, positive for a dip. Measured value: -2.9 angstrom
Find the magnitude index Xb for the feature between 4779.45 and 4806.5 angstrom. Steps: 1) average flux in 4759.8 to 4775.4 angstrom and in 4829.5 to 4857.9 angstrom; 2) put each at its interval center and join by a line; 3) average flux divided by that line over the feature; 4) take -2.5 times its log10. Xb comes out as -0.01 mag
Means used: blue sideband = 15.8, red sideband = 15.5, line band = 15.9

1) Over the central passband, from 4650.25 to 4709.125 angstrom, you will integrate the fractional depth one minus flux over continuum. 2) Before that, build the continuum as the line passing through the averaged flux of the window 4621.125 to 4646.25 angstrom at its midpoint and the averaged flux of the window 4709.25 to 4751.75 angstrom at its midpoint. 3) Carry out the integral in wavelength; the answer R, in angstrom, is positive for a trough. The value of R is 1.1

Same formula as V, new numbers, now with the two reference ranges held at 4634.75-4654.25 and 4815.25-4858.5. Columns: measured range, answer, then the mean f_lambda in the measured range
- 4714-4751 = -0.63 angstrom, 16.1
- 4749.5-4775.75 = -0.12 angstrom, 15.8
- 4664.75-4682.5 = 0.31 angstrom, 15.6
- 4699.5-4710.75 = 0.33 angstrom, 15.4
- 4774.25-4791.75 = -0.28 angstrom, 16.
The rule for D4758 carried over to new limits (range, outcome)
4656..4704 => 14.33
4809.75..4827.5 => 15.55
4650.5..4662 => 15.89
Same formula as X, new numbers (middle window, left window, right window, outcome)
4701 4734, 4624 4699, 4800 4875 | -0.2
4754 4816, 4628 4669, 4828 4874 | -3.4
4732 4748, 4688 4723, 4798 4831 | -0.2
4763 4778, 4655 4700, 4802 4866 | -0.5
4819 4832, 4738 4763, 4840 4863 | -1.0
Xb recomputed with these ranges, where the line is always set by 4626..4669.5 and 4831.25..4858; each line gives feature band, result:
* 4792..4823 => -0.037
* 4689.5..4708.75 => 0.015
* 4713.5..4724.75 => -0.022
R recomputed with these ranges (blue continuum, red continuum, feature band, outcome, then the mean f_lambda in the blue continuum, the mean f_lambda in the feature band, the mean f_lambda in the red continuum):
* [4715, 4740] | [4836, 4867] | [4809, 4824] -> -1.4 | 16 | 16.2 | 14.4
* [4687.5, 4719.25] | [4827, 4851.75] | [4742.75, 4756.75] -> -0.2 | 15.7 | 16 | 15.8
